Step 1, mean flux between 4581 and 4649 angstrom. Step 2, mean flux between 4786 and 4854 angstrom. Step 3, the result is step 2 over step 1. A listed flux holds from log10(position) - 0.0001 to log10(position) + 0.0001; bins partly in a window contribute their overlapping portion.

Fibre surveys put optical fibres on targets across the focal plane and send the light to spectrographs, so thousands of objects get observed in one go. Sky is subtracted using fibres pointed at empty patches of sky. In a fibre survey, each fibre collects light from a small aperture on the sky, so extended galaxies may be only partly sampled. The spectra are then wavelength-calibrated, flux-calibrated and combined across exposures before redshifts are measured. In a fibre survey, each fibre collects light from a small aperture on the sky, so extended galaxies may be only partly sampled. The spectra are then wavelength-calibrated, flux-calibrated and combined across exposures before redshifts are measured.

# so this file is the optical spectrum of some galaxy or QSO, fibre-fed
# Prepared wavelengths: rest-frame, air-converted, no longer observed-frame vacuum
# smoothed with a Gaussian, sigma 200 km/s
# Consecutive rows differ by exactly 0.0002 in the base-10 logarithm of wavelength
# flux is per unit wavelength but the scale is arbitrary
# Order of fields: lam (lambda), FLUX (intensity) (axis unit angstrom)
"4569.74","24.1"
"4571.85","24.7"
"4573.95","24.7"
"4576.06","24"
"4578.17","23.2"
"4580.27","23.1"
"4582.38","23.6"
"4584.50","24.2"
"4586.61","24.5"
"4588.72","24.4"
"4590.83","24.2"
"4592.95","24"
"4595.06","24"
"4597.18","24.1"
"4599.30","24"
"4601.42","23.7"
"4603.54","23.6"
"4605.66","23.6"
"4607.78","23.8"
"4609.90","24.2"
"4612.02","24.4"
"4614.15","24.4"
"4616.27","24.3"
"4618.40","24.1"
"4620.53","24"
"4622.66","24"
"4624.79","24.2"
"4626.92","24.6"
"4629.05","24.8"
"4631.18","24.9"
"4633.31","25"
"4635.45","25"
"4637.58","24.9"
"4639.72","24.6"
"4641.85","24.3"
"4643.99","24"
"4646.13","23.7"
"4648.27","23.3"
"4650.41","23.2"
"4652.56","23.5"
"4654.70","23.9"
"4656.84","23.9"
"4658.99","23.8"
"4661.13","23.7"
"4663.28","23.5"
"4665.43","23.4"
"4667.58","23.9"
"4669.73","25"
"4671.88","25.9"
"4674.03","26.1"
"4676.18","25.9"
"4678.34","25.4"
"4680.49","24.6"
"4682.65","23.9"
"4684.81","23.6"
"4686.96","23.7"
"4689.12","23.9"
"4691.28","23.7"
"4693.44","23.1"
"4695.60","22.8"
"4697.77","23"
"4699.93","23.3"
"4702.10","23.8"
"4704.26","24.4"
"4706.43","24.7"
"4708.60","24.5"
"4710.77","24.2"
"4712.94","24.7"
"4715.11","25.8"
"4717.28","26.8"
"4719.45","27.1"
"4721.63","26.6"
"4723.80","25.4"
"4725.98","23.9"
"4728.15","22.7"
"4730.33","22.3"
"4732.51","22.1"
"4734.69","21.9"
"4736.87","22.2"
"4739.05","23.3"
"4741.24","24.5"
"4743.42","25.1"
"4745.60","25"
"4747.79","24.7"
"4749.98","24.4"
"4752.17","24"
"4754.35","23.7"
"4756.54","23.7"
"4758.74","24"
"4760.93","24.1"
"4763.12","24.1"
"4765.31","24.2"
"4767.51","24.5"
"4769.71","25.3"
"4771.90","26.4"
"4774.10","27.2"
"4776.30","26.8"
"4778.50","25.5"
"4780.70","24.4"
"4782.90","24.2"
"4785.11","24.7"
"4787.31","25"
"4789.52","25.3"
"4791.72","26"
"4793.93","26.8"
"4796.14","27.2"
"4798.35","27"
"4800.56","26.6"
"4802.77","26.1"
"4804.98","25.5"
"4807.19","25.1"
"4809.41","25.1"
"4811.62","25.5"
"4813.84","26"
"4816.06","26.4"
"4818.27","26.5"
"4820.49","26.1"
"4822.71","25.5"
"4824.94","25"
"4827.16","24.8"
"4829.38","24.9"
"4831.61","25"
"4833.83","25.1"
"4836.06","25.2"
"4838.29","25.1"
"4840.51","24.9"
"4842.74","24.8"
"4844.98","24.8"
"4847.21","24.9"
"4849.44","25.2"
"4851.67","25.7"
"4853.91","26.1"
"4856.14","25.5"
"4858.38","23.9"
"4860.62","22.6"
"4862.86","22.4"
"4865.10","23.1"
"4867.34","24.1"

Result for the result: 1.1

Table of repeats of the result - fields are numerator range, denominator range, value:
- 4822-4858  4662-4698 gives 1.04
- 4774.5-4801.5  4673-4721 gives 1.05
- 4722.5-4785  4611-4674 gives 1.00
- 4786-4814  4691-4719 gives 1.07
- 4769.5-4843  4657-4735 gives 1.06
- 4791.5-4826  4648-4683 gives 1.07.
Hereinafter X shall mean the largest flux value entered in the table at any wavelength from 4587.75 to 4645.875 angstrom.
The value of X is 25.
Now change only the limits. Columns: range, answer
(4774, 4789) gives 27.2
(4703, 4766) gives 27.1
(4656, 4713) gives 26.1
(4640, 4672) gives 25.9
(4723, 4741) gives 25.4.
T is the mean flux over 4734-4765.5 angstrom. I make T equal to 23.9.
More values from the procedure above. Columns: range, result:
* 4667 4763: 24.3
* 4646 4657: 23.5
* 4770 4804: 25.9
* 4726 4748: 23.4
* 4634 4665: 23.9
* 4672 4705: 24.1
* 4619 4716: 24.2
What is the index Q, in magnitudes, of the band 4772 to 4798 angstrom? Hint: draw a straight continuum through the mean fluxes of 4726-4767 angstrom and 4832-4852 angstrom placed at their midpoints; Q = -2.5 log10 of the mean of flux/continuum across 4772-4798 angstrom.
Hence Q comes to -0.07 mag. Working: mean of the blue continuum 23.7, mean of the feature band 25.8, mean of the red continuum 25.1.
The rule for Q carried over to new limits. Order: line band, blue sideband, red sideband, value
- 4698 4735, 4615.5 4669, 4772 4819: 0.02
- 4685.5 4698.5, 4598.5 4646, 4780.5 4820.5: 0.07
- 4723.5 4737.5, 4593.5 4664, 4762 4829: 0.10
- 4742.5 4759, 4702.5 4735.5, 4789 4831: 0.03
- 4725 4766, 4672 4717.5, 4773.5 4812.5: 0.06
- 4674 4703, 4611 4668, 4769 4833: 0.03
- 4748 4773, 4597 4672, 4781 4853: 0.03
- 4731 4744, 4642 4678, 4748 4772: 0.06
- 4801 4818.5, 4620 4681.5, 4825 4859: -0.04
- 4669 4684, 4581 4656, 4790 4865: -0.03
